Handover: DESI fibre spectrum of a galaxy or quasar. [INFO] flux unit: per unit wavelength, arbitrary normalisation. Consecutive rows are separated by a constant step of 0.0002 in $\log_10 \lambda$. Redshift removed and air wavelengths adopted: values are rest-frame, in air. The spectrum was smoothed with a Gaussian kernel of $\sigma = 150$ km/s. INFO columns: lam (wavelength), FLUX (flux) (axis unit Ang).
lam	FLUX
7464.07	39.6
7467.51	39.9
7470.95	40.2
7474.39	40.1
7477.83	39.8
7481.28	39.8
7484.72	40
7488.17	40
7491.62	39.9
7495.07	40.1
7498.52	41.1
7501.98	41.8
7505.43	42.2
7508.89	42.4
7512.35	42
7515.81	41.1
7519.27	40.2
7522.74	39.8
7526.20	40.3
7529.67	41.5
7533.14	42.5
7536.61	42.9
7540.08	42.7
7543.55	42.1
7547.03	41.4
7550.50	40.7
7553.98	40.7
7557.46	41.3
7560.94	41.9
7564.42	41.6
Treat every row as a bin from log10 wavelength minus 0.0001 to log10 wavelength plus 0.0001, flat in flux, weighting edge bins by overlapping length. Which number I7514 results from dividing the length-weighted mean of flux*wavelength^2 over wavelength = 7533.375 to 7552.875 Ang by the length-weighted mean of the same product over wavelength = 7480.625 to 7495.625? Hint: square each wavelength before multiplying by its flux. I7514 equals 1.07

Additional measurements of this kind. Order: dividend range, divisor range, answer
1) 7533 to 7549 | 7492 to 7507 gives 1.04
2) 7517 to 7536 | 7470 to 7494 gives 1.04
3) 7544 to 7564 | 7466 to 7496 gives 1.05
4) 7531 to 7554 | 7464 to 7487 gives 1.07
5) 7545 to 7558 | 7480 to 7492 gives 1.05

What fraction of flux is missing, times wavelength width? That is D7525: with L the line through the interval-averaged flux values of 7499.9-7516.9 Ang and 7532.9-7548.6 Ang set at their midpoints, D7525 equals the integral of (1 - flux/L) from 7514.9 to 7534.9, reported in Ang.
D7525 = 0.6 Ang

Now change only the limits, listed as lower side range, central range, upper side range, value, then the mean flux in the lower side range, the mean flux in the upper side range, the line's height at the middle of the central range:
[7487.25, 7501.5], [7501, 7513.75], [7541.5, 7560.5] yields -0.5 Ang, 40.4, 41.3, 40.6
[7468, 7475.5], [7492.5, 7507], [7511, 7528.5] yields -0.3 Ang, 40.1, 40.7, 40.4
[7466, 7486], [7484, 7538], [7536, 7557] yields -0.4 Ang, 40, 41.7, 40.8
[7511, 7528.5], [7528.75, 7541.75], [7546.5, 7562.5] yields -0.5 Ang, 40.7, 41.2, 40.9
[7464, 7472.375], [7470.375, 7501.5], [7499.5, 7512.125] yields 0.6 Ang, 39.9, 42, 40.9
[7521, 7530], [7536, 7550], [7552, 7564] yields -0.4 Ang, 40.4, 41.3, 40.9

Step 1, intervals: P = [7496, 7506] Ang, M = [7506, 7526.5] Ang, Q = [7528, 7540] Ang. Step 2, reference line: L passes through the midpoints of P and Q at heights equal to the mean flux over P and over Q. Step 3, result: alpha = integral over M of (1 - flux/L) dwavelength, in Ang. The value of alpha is 0.4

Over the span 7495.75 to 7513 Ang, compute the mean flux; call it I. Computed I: 41.8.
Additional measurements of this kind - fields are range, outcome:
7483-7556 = 41.2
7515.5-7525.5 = 40.3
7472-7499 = 40.1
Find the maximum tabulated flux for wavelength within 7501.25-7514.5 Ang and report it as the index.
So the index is 42.4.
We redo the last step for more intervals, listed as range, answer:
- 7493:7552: 42.9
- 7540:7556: 42.7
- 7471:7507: 42.2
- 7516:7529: 40.3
